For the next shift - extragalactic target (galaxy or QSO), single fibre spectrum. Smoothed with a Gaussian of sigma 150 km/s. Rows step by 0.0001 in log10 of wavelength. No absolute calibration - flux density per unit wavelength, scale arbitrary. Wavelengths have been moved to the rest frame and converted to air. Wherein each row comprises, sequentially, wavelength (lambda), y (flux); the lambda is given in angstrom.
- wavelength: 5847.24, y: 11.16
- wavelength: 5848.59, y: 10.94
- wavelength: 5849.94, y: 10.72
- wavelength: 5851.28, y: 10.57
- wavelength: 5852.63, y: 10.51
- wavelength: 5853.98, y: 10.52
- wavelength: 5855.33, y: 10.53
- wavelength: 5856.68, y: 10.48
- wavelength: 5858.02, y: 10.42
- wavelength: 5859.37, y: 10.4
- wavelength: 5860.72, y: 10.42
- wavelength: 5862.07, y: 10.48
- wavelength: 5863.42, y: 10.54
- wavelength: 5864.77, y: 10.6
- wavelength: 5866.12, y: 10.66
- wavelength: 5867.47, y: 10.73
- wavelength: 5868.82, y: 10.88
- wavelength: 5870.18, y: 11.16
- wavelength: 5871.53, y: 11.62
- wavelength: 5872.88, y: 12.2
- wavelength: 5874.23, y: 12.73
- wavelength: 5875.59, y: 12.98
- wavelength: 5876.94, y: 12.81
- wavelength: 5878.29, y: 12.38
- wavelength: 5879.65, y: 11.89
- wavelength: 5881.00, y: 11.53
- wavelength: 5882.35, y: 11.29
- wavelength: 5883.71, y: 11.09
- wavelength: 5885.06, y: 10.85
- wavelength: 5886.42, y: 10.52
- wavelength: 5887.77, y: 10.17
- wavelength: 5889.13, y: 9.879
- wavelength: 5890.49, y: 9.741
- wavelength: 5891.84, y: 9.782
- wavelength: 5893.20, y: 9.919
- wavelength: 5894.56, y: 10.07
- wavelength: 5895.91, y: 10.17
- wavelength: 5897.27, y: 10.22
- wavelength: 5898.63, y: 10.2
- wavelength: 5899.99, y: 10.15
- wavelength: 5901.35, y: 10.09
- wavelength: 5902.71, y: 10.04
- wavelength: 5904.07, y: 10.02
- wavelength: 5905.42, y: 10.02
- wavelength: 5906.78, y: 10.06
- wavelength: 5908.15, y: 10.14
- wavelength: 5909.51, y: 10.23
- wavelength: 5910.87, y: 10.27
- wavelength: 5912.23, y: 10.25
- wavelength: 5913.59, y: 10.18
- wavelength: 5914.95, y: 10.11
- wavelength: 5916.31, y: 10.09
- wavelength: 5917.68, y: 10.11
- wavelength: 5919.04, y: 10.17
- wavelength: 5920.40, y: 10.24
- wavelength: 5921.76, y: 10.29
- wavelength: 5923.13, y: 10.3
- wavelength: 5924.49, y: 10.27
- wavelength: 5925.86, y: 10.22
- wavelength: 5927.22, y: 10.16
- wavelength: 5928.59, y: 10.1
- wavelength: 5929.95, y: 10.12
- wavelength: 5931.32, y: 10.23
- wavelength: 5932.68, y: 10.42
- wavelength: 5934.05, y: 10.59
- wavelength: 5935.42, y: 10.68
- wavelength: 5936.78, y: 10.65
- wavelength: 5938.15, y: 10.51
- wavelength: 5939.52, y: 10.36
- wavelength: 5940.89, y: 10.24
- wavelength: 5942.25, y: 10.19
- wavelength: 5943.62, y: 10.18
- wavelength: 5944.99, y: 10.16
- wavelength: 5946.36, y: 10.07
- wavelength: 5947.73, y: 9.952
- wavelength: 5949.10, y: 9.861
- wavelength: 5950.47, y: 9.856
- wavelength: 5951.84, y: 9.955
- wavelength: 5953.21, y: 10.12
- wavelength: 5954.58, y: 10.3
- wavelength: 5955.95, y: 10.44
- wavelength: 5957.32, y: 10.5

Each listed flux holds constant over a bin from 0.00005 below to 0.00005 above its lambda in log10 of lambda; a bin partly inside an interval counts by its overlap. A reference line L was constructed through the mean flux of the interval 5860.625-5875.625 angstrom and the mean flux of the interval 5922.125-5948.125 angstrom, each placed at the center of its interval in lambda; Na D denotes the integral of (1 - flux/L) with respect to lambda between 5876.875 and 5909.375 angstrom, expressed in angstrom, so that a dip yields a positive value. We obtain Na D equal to 1.1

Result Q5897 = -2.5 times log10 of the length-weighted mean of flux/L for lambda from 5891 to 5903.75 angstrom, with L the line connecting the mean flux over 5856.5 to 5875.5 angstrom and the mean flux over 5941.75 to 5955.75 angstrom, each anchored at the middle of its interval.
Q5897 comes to 0.063 mag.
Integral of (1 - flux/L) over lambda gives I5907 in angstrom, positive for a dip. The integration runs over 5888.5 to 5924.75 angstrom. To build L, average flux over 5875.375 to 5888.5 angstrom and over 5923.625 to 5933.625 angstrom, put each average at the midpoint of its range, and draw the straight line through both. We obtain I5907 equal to 2.37 angstrom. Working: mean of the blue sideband 11.5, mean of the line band 10.1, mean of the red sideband 10.2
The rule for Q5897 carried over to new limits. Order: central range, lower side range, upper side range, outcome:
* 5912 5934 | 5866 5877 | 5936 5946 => 0.05 mag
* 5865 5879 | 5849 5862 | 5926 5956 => -0.13 mag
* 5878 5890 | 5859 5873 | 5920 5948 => -0.03 mag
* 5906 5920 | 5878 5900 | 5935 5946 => 0.03 mag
